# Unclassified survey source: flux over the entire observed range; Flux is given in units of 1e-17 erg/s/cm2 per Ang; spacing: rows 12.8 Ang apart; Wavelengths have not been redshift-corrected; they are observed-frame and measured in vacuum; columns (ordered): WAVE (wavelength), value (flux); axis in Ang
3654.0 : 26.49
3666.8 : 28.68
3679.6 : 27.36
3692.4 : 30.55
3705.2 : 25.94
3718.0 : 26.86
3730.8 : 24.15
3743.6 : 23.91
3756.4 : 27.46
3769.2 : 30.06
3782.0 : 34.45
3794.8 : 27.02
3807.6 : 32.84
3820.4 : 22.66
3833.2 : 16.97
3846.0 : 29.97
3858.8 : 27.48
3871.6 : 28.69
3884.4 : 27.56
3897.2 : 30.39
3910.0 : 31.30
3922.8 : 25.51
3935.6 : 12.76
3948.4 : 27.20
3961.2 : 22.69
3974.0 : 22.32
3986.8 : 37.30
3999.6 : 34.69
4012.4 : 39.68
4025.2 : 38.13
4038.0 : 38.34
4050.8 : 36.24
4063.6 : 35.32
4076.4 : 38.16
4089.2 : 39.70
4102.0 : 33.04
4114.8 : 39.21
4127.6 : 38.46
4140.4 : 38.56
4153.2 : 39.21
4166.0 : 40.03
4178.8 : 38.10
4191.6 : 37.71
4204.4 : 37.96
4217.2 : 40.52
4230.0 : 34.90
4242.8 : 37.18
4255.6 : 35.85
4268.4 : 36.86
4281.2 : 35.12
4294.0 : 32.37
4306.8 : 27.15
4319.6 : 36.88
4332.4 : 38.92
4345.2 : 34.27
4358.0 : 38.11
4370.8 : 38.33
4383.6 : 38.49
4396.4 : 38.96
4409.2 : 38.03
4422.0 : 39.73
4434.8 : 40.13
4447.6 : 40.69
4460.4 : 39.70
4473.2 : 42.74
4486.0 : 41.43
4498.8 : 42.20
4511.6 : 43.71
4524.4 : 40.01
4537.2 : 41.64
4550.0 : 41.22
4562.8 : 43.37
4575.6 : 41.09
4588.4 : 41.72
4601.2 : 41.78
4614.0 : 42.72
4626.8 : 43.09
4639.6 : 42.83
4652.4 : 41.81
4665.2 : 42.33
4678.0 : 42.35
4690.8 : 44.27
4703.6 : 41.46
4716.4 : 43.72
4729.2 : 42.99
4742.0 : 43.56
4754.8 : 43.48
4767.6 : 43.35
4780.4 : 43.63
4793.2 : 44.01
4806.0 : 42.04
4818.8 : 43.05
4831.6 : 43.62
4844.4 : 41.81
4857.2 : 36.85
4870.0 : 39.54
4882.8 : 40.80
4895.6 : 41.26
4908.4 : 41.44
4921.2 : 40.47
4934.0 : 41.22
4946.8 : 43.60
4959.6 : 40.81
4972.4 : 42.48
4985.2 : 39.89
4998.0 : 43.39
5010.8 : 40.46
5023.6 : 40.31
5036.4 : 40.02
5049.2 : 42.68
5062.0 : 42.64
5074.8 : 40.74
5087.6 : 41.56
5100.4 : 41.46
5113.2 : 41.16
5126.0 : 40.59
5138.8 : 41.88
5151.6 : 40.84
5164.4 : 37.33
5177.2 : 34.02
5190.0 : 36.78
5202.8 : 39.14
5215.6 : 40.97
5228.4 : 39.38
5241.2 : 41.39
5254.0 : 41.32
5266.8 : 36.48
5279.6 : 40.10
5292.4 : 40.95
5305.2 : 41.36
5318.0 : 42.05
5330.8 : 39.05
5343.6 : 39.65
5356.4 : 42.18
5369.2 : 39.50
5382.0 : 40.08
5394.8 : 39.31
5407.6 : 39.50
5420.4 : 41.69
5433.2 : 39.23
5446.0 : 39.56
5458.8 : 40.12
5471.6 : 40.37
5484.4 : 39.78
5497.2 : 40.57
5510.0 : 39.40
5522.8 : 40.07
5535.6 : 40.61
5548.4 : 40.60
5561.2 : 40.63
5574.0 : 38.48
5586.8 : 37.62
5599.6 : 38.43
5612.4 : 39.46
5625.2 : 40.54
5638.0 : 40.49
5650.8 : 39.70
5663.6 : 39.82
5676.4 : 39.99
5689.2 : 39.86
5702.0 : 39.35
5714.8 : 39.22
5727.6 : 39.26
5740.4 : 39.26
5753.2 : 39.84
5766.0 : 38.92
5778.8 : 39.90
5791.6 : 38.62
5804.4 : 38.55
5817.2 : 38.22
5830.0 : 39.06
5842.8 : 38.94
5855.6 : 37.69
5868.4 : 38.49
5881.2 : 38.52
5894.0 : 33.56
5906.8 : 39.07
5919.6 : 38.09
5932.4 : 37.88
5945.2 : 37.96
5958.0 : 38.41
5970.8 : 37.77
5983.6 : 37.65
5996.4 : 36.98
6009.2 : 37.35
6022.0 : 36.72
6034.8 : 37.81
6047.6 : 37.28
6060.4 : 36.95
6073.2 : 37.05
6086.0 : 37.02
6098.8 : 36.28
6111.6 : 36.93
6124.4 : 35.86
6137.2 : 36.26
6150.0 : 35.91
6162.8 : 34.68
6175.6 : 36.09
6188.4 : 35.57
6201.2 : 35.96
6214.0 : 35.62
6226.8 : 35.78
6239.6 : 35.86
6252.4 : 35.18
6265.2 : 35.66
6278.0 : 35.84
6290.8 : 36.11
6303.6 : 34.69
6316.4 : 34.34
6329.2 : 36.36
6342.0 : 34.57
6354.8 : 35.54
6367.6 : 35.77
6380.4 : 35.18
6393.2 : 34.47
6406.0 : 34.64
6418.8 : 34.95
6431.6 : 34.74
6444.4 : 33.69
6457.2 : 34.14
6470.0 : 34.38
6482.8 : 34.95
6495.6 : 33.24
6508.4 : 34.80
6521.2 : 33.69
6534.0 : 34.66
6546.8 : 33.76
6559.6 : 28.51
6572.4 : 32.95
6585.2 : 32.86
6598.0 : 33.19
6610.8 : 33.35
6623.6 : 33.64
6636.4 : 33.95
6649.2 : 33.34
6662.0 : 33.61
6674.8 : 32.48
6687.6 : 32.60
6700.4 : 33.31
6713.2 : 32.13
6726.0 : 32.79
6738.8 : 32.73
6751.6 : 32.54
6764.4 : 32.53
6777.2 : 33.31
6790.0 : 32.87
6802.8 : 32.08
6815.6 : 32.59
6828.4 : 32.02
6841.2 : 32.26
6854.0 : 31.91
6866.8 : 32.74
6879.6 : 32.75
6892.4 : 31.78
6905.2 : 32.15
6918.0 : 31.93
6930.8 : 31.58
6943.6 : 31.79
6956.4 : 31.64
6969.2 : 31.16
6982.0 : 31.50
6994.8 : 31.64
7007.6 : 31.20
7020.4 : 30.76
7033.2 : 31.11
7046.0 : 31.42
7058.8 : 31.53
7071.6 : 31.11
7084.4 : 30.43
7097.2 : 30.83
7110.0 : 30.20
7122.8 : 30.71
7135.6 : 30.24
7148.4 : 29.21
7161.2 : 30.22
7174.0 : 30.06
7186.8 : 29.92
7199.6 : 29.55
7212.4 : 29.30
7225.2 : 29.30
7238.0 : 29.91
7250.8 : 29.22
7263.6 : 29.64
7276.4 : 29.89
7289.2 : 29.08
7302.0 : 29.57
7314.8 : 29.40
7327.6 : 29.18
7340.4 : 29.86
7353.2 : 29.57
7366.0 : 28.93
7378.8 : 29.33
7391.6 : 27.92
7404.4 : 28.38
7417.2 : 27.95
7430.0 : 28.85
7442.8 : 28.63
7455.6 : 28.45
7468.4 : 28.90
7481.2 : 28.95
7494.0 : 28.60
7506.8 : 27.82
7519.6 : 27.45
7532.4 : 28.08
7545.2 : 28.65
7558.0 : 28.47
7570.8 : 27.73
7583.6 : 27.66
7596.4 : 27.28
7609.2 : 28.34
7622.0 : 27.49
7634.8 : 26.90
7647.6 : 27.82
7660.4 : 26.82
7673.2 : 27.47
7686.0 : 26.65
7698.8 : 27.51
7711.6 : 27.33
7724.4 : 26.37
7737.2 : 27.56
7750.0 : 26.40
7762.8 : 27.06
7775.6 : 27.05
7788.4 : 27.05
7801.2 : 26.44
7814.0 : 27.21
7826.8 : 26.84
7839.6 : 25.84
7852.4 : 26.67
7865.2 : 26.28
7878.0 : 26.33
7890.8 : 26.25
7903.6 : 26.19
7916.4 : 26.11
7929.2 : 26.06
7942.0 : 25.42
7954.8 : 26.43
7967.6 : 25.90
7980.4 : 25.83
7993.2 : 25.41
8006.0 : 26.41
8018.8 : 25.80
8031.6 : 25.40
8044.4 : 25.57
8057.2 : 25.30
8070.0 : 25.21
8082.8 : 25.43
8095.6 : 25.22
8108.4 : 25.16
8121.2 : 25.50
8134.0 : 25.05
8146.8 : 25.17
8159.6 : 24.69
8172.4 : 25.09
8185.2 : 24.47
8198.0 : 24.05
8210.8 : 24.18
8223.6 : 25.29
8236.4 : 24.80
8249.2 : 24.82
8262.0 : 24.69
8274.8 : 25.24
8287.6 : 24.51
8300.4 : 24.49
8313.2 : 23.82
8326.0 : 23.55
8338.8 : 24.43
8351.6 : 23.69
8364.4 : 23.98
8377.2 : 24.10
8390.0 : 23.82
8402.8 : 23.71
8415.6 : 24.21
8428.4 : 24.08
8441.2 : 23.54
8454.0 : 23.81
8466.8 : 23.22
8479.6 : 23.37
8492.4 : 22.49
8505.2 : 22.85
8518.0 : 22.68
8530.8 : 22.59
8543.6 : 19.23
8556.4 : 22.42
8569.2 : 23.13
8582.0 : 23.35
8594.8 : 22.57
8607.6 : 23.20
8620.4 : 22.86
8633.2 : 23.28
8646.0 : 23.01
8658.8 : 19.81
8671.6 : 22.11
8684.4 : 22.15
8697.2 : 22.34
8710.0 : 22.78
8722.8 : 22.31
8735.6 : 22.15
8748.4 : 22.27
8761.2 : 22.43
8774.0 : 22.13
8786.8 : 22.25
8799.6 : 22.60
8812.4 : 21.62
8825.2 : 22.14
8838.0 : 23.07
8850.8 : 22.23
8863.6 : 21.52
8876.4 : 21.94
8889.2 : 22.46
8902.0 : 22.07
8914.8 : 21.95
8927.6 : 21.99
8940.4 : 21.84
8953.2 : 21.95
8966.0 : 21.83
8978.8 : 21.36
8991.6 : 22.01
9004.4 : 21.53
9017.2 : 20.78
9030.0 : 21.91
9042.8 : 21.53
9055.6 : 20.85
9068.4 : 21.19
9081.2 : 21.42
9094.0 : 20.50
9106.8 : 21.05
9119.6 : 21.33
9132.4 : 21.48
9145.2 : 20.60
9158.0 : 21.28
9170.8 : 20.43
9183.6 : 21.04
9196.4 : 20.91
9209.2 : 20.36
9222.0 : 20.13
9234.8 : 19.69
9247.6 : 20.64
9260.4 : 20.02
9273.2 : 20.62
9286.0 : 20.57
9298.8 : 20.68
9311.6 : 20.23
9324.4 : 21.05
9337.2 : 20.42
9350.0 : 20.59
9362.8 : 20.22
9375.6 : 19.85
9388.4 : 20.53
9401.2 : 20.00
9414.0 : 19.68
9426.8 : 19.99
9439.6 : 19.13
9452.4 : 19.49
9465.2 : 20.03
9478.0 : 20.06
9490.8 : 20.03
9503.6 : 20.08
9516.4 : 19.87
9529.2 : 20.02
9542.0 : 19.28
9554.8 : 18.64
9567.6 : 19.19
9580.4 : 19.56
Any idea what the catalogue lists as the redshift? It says 0.00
